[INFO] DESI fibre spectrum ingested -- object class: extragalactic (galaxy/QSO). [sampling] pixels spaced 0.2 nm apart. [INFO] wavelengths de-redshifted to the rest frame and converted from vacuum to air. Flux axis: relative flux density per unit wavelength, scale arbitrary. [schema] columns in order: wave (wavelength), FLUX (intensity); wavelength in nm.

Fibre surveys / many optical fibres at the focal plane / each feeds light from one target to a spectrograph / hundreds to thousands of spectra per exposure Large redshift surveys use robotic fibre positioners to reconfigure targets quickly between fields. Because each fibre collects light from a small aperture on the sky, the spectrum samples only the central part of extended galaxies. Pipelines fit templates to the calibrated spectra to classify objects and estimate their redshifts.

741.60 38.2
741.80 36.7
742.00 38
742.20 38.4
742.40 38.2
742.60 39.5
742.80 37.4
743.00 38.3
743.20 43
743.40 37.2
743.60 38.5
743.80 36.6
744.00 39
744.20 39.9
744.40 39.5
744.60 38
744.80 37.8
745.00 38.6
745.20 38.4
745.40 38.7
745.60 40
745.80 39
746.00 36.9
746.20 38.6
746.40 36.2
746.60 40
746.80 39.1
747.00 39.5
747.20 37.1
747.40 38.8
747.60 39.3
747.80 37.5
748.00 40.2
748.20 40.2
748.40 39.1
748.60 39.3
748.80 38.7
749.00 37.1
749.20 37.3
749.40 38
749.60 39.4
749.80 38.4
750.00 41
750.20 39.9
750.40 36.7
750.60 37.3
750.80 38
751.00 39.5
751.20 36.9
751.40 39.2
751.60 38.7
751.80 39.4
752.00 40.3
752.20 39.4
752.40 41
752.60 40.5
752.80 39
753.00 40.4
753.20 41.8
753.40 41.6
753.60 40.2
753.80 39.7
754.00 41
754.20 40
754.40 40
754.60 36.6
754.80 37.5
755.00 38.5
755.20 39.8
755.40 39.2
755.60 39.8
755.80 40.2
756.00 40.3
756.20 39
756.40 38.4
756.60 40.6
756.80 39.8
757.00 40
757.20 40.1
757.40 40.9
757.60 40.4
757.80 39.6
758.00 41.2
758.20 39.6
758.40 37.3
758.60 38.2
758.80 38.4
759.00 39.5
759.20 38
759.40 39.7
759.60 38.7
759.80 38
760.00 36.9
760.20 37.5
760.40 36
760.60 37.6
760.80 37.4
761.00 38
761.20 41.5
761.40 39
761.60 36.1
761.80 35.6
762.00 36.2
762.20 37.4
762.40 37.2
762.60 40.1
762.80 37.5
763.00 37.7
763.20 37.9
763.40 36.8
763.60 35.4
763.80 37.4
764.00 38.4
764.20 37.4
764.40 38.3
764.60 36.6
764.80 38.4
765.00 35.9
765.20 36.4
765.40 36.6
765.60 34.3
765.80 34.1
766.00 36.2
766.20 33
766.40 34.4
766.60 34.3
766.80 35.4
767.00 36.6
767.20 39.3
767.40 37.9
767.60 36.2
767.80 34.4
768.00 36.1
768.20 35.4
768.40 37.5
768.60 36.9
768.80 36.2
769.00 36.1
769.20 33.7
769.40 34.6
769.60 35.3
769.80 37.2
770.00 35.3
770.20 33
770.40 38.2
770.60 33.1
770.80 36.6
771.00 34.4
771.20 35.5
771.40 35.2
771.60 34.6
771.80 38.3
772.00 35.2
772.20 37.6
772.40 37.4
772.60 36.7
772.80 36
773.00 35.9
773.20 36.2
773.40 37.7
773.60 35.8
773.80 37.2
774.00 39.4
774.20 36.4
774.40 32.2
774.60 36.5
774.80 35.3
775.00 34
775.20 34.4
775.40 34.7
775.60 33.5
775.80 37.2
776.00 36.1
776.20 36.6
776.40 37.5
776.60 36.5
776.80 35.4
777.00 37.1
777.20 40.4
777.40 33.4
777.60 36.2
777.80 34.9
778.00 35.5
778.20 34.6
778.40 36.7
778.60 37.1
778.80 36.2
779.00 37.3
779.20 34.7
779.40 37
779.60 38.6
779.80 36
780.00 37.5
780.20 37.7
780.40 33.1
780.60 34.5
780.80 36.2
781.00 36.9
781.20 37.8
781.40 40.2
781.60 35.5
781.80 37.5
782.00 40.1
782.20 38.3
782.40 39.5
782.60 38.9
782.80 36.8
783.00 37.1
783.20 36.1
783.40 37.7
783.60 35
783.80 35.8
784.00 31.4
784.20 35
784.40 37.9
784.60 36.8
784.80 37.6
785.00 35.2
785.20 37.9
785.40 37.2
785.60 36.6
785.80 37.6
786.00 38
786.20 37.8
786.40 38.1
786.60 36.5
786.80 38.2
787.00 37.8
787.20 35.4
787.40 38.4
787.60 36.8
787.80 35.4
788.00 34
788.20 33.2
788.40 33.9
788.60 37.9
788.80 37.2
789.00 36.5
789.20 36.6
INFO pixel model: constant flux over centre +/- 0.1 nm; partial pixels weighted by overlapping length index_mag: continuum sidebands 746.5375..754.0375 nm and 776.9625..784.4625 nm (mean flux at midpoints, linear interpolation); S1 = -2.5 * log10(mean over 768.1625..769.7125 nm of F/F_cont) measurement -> 0.06 mag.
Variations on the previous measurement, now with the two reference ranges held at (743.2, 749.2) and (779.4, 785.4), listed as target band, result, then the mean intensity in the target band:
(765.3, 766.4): 0.086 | 34.8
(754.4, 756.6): -0.025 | 39.1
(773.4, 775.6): 0.049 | 35.6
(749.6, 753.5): -0.029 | 39.4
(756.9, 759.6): -0.039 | 39.4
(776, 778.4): 0.027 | 36.2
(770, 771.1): 0.071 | 35.1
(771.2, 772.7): 0.030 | 36.4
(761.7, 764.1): 0.015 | 37.3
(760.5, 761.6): -0.016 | 38.5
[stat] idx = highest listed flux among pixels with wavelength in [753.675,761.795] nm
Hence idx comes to 41.5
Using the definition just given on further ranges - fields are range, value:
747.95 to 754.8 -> 41.8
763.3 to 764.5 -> 38.4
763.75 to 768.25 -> 39.3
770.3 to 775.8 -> 39.4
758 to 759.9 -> 41.2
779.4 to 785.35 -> 40.2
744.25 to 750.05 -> 41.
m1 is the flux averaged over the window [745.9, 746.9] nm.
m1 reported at 38.2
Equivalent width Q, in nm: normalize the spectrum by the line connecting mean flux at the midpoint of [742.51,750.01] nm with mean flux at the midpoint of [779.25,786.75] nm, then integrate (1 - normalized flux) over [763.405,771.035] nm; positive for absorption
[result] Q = 0.35 nm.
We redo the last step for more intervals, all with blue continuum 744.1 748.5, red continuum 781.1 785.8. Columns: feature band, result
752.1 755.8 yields -0.13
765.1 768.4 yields 0.18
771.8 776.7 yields 0.18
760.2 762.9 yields 0.03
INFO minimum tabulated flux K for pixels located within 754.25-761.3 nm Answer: 36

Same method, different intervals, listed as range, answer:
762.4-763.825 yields 35.4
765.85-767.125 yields 33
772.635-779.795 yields 32.2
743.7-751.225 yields 36.2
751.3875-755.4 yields 36.6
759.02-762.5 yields 35.6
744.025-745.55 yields 37.8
